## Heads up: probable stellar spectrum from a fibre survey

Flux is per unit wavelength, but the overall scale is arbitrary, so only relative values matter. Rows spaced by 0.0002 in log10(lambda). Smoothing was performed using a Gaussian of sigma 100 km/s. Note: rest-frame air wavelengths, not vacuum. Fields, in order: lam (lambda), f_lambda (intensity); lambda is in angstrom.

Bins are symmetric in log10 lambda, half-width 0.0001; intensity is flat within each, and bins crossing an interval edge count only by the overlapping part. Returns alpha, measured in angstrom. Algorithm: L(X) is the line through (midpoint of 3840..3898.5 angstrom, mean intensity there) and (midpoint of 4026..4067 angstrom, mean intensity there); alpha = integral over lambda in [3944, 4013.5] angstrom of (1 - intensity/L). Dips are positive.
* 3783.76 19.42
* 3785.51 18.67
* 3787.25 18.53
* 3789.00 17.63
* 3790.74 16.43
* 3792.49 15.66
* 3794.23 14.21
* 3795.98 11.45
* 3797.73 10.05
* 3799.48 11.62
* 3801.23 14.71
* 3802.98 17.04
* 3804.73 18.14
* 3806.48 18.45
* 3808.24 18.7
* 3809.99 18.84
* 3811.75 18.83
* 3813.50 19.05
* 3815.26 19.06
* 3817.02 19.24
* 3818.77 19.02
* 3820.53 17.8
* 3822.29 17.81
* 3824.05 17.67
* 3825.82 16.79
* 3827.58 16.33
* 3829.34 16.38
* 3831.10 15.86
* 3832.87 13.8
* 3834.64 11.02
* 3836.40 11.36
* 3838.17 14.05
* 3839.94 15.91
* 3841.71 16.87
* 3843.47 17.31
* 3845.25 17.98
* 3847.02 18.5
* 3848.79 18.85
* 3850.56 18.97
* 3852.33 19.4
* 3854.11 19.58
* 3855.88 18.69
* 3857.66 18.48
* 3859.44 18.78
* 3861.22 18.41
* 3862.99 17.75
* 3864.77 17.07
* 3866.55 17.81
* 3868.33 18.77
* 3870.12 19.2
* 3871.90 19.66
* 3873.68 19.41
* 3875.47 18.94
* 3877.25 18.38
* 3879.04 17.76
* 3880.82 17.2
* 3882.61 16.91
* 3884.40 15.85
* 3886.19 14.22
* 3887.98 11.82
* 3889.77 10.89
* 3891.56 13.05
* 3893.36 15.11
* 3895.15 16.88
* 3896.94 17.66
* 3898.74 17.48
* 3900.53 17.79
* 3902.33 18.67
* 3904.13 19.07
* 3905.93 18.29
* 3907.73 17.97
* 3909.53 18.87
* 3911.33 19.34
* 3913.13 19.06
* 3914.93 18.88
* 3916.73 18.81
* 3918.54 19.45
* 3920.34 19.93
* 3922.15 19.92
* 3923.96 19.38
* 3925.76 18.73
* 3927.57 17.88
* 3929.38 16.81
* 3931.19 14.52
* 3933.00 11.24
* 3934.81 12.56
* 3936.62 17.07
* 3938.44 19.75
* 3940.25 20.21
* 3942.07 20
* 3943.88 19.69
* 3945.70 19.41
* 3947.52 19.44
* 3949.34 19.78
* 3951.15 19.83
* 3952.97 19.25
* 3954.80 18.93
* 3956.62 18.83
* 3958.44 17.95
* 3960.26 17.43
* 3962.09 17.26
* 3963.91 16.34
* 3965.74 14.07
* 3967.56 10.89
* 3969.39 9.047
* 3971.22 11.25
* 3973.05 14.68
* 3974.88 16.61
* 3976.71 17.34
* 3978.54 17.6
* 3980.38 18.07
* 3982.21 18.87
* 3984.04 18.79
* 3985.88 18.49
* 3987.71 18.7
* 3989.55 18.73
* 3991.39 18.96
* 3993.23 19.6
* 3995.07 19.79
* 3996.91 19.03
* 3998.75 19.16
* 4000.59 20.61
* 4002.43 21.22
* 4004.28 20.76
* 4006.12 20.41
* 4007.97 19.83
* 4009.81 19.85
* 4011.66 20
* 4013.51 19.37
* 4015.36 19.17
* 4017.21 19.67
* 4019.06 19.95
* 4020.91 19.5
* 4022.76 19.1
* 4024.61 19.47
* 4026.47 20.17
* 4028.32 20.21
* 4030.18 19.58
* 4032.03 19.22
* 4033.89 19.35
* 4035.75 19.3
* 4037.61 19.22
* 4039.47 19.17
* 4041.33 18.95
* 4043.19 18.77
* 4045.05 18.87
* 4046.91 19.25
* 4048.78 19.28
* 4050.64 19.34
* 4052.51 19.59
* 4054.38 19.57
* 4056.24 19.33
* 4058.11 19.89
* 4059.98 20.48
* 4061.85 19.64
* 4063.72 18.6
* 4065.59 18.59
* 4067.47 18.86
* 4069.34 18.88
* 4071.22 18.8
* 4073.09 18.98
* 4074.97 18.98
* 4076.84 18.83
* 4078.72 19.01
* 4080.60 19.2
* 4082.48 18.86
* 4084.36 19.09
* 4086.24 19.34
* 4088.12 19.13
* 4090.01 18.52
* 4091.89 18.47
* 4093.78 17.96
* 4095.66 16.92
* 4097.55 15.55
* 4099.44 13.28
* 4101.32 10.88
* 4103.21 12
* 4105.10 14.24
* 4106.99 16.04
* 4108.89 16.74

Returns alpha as 2.03 angstrom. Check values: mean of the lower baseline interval 17.4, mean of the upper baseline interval 19.4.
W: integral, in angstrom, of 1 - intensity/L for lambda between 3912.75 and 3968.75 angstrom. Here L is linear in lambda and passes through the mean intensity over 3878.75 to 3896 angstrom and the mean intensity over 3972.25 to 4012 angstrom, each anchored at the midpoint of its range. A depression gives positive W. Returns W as -2.9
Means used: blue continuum 14.9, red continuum 19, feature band 17.8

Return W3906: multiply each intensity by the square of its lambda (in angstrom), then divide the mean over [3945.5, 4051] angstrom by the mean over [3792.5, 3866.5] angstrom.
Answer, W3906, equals 1.20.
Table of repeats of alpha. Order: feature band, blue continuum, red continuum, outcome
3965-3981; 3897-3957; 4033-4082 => 3.7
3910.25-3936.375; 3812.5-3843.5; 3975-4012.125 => 0.6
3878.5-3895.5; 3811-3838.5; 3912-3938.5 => 2.3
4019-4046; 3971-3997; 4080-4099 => -2.0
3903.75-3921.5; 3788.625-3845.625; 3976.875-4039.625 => -1.2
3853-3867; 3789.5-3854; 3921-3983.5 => -1.4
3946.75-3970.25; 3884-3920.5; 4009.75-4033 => 1.8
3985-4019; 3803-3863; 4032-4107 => -3.0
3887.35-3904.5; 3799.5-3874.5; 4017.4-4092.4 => 2.1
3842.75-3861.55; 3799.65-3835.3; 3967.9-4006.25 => -1.5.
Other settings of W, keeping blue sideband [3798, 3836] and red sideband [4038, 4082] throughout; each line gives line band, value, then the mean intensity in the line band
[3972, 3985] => 0.71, 17.4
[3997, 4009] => -1.05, 20.2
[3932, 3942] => 0.83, 16.5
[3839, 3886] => -2.41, 18.1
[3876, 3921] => 1.05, 17.2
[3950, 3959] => -0.44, 19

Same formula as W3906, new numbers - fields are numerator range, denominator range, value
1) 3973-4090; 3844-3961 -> 1.14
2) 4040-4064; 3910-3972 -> 1.17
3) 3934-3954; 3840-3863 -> 1.08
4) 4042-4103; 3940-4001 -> 1.09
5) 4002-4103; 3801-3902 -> 1.22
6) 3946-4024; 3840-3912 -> 1.10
